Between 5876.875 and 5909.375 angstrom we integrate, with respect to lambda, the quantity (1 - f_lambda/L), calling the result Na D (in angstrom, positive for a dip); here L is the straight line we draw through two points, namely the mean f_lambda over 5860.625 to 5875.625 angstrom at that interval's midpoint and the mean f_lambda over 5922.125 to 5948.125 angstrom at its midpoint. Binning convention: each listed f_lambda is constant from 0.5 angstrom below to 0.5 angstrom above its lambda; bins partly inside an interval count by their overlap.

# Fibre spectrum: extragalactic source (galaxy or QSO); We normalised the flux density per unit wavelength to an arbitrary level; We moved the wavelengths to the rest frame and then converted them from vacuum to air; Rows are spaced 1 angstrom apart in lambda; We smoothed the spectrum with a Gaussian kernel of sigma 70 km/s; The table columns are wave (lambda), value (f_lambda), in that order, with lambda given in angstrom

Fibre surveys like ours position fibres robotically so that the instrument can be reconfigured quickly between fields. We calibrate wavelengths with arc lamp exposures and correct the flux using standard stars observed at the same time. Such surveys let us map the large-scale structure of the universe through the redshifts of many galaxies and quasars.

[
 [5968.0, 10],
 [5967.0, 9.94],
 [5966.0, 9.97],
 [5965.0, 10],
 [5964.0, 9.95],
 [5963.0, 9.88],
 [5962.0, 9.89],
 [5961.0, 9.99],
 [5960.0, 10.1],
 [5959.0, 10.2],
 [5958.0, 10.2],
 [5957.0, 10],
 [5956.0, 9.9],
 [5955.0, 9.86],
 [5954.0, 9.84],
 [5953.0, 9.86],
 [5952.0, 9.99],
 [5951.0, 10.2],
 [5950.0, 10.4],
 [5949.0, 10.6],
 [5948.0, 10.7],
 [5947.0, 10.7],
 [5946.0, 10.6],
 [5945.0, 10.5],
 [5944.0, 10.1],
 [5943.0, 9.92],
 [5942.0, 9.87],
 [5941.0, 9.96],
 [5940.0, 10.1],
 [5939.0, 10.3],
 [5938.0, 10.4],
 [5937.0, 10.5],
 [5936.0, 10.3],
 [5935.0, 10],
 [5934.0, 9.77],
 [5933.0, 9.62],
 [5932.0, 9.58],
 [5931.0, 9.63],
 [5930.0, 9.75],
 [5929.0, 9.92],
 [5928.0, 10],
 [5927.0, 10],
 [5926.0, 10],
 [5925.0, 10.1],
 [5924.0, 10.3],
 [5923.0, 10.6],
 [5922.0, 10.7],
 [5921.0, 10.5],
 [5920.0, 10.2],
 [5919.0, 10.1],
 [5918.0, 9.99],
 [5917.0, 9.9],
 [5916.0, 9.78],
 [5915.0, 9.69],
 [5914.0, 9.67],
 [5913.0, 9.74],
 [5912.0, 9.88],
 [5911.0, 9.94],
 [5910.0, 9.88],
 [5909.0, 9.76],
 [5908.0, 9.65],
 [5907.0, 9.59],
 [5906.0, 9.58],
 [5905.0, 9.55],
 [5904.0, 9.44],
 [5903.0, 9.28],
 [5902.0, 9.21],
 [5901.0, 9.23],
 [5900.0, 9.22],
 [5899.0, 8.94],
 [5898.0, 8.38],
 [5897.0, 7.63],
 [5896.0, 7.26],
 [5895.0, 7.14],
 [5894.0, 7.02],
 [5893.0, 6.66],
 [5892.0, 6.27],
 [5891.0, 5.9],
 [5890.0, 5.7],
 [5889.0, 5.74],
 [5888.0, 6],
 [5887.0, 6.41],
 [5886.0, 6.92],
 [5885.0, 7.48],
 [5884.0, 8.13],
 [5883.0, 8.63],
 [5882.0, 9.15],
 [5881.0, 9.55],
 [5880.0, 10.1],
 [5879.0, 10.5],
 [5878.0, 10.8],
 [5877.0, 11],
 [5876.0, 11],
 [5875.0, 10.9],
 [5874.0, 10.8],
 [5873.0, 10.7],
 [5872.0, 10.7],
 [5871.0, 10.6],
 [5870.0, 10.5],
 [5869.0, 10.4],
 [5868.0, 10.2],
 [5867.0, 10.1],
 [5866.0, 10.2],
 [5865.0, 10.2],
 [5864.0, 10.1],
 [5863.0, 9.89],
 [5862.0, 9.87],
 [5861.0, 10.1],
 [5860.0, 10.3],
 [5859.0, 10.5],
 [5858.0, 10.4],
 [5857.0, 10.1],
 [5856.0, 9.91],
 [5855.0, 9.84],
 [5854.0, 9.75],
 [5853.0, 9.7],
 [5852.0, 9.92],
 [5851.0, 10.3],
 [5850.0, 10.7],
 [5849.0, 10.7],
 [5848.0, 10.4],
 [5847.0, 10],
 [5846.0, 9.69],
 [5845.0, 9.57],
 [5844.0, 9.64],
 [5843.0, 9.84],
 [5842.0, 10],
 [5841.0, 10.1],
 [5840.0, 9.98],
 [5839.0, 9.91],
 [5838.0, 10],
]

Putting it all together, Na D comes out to 6.2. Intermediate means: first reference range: 10.4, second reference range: 10.1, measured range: 8.32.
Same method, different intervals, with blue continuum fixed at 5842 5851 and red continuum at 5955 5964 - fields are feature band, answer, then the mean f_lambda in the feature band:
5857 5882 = -0.74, 10.4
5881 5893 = 3.60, 7.04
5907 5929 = 0.06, 10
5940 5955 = -0.30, 10.2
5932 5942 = -0.05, 10.1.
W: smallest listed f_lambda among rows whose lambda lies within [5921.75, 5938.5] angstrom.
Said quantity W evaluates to 9.58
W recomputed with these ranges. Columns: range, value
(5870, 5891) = 5.7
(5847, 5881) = 9.55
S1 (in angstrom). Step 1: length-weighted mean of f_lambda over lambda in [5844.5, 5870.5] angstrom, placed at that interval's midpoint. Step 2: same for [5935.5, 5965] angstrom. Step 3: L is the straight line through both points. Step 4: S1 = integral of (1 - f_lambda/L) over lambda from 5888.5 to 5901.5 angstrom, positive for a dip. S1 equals 3.6 angstrom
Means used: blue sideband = 10.1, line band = 7.31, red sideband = 10.2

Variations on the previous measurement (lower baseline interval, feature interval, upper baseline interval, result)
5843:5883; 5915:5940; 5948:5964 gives 0.10 angstrom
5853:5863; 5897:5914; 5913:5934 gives 1.02 angstrom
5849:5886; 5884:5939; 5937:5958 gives 5.90 angstrom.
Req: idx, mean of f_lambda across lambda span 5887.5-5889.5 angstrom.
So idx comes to 5.87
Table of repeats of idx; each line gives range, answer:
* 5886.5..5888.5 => 6.21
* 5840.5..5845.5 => 9.83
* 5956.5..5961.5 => 10.1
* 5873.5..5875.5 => 10.9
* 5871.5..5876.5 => 10.8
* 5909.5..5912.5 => 9.9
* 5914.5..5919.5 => 9.89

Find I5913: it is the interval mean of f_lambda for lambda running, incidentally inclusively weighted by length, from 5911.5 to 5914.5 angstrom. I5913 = 9.76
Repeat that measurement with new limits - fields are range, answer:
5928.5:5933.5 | 9.7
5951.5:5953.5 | 9.93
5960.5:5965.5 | 9.94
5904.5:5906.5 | 9.57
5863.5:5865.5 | 10.1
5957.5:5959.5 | 10.2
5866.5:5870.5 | 10.3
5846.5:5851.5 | 10.4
